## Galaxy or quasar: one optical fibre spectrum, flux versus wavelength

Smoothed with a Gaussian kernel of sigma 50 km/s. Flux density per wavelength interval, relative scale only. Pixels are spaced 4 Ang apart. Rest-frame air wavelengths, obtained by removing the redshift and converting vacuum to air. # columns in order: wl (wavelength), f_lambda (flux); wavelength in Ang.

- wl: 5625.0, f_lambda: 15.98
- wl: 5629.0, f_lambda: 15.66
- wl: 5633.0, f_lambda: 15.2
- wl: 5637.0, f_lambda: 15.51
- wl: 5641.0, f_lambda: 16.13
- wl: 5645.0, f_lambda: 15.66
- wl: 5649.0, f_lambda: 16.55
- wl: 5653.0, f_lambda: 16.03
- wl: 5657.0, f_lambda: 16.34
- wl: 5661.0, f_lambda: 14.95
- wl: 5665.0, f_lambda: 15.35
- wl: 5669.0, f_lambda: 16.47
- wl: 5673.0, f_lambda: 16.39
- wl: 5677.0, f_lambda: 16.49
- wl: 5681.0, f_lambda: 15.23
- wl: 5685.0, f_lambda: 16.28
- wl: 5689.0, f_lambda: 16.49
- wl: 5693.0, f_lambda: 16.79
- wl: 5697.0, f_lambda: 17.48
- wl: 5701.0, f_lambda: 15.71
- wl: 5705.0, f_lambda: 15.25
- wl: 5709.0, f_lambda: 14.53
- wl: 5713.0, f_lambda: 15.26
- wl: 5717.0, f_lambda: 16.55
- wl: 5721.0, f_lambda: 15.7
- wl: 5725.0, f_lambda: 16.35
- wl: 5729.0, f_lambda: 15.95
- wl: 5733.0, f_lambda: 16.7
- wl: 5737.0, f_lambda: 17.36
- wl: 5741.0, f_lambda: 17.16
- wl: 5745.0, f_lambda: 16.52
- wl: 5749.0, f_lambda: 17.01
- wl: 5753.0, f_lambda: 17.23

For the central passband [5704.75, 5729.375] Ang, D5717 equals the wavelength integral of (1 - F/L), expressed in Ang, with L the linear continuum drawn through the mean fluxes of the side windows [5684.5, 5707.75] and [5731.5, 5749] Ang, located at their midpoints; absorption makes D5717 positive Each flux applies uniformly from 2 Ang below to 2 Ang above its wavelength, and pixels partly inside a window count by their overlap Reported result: 1.4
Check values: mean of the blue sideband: 16.3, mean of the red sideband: 17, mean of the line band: 15.7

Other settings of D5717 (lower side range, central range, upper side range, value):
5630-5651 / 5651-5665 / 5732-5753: 0.3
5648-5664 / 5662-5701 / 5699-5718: -1.5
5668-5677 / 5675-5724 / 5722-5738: 1.4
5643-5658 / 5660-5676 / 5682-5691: 0.3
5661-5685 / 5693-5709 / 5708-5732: -0.2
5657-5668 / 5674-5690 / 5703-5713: -0.9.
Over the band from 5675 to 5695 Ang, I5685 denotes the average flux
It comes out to 16.3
